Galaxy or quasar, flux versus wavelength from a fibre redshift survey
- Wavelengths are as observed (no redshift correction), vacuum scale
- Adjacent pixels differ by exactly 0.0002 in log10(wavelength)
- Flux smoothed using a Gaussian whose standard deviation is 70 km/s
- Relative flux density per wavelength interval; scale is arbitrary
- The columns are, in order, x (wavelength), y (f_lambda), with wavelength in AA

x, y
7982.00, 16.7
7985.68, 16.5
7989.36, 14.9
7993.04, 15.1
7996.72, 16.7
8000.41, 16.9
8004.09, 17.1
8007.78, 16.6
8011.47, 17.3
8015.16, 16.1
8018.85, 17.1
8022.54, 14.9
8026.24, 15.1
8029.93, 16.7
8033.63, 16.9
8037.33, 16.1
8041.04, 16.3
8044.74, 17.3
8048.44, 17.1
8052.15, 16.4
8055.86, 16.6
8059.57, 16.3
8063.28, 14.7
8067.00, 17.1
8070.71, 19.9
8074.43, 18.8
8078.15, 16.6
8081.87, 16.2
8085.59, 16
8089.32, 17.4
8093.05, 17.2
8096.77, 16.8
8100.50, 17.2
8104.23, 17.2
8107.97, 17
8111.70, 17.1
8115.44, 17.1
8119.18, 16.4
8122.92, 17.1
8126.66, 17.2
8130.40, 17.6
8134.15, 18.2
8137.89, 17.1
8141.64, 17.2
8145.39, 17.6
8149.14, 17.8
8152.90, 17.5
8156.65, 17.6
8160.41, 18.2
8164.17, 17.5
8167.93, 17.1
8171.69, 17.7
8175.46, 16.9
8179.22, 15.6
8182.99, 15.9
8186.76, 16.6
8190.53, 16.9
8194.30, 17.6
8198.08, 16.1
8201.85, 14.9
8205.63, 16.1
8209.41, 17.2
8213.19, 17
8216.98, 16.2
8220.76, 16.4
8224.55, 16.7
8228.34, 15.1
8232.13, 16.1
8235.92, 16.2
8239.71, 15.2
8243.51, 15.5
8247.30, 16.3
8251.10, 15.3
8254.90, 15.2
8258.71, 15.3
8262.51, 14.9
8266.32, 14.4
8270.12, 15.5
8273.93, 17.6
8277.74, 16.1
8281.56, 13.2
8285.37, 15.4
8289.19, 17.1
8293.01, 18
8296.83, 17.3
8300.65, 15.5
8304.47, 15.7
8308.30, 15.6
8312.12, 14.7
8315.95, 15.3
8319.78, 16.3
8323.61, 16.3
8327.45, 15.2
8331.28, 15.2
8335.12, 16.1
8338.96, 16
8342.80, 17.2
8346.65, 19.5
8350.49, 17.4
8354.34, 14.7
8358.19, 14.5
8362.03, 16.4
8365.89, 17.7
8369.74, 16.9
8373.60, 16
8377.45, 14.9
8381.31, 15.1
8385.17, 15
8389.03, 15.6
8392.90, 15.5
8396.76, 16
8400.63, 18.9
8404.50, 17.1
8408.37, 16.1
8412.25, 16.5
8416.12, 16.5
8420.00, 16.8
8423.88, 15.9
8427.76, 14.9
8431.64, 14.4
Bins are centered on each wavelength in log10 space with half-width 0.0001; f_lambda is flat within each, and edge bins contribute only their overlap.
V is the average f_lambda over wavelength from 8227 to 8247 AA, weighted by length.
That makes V 15.7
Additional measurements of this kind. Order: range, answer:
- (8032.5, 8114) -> 16.9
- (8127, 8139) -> 17.6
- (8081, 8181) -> 17.2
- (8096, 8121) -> 17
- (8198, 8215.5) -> 16.3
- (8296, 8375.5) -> 16.2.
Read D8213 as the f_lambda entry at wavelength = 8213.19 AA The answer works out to 17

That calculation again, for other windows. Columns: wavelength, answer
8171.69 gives 17.7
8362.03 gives 16.4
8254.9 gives 15.2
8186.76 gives 16.6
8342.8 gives 17.2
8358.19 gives 14.5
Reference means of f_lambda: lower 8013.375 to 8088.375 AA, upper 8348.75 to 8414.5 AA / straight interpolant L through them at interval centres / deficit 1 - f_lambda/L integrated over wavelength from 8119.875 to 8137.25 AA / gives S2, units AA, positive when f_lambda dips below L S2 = -0.96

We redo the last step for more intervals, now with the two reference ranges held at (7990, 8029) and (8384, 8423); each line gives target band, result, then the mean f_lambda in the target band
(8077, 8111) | -1.2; 16.9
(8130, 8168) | -3.0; 17.6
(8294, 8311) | 0.3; 16.1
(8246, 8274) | 1.6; 15.4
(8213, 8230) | 0.1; 16.2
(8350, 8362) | 0.7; 15.5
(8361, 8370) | -0.4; 17.1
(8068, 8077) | -1.5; 18.9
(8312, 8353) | 0.1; 16.3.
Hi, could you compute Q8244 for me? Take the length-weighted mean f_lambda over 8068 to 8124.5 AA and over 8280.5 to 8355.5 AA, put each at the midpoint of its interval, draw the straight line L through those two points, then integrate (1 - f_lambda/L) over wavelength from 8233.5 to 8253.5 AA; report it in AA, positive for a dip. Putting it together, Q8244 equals 1.0 AA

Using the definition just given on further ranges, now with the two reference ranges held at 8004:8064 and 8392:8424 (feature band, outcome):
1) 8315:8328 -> 0.57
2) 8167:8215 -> -0.18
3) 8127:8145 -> -1.13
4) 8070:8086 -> -1.01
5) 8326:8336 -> 0.70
